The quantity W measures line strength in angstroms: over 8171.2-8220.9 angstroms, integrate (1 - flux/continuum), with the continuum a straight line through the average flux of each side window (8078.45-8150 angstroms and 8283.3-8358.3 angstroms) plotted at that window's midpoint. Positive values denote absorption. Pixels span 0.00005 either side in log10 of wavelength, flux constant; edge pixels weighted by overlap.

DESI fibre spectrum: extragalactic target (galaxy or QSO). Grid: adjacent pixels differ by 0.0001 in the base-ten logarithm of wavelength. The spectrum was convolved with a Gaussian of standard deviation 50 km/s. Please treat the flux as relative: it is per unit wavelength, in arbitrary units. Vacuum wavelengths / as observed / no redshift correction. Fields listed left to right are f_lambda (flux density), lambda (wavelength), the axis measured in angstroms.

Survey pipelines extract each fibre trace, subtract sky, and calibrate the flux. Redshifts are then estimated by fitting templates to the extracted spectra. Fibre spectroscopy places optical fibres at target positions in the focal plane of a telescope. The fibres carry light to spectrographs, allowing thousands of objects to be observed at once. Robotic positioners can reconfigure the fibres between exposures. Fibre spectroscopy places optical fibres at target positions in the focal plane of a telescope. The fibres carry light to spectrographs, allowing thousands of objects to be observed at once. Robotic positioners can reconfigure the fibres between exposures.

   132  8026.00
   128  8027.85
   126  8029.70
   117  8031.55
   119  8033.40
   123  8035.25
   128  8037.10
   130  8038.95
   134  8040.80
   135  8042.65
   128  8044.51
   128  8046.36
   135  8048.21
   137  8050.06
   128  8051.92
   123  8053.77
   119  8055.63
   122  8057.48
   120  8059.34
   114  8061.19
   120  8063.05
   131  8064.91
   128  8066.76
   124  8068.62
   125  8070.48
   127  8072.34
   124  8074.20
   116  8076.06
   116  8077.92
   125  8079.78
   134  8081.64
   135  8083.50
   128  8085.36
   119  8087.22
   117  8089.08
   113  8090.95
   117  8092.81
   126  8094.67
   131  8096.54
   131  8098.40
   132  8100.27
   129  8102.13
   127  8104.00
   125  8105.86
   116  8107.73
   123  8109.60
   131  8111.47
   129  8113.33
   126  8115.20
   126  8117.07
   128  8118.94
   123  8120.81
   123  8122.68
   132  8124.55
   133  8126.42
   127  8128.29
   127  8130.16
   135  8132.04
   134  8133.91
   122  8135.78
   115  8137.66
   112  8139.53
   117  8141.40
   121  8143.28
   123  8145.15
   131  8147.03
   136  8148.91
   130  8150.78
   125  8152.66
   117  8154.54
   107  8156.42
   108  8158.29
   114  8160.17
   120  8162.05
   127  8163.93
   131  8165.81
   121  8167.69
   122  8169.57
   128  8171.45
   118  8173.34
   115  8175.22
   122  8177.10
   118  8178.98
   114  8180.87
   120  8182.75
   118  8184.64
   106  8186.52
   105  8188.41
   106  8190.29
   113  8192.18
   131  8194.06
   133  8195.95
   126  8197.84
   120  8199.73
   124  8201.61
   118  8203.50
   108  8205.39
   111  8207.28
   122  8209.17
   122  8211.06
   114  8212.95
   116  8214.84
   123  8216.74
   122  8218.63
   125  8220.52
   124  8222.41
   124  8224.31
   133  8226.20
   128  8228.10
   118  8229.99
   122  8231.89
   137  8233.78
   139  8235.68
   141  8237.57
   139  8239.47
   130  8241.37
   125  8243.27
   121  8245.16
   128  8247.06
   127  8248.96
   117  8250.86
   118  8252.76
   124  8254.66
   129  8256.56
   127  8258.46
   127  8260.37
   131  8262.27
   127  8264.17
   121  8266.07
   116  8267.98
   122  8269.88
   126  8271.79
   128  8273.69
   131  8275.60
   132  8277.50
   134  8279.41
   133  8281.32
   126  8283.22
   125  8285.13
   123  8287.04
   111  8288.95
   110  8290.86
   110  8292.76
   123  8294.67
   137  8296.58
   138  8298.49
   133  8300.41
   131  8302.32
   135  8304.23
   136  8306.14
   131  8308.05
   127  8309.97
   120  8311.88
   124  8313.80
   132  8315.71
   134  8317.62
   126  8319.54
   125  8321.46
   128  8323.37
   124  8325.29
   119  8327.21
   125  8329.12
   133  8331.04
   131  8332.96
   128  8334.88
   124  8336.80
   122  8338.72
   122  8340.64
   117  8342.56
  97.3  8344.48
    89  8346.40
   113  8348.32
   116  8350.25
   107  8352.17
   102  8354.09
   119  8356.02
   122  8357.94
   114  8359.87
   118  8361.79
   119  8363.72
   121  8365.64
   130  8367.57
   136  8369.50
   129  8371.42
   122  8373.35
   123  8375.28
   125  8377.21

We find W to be 2.5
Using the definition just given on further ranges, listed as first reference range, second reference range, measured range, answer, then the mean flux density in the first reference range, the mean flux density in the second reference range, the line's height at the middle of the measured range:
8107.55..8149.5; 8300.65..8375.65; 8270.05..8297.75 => -0.4 angstroms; 126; 122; 123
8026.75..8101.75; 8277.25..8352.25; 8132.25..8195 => 2.5 angstroms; 125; 124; 125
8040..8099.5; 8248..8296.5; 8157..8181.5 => 1.0 angstroms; 125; 124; 125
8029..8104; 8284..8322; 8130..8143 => 0.3 angstroms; 125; 127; 126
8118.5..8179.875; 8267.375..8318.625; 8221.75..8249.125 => -0.8 angstroms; 123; 127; 125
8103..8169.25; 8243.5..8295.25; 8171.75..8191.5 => 1.5 angstroms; 124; 124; 124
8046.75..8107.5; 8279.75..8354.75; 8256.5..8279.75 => -0.6 angstroms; 125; 123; 123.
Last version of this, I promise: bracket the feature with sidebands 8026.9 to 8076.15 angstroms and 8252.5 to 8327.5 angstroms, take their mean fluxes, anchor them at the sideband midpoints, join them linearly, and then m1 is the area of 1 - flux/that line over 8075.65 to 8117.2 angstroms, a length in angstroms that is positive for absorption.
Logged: 0.3 angstroms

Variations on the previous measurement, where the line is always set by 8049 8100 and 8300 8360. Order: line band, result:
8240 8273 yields -0.54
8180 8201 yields 0.96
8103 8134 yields -0.84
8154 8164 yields 0.73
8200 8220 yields 0.79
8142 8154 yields -0.33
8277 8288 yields -0.56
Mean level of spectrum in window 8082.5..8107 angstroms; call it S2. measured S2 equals 125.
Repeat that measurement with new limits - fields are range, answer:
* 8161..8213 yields 119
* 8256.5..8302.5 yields 126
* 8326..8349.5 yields 118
